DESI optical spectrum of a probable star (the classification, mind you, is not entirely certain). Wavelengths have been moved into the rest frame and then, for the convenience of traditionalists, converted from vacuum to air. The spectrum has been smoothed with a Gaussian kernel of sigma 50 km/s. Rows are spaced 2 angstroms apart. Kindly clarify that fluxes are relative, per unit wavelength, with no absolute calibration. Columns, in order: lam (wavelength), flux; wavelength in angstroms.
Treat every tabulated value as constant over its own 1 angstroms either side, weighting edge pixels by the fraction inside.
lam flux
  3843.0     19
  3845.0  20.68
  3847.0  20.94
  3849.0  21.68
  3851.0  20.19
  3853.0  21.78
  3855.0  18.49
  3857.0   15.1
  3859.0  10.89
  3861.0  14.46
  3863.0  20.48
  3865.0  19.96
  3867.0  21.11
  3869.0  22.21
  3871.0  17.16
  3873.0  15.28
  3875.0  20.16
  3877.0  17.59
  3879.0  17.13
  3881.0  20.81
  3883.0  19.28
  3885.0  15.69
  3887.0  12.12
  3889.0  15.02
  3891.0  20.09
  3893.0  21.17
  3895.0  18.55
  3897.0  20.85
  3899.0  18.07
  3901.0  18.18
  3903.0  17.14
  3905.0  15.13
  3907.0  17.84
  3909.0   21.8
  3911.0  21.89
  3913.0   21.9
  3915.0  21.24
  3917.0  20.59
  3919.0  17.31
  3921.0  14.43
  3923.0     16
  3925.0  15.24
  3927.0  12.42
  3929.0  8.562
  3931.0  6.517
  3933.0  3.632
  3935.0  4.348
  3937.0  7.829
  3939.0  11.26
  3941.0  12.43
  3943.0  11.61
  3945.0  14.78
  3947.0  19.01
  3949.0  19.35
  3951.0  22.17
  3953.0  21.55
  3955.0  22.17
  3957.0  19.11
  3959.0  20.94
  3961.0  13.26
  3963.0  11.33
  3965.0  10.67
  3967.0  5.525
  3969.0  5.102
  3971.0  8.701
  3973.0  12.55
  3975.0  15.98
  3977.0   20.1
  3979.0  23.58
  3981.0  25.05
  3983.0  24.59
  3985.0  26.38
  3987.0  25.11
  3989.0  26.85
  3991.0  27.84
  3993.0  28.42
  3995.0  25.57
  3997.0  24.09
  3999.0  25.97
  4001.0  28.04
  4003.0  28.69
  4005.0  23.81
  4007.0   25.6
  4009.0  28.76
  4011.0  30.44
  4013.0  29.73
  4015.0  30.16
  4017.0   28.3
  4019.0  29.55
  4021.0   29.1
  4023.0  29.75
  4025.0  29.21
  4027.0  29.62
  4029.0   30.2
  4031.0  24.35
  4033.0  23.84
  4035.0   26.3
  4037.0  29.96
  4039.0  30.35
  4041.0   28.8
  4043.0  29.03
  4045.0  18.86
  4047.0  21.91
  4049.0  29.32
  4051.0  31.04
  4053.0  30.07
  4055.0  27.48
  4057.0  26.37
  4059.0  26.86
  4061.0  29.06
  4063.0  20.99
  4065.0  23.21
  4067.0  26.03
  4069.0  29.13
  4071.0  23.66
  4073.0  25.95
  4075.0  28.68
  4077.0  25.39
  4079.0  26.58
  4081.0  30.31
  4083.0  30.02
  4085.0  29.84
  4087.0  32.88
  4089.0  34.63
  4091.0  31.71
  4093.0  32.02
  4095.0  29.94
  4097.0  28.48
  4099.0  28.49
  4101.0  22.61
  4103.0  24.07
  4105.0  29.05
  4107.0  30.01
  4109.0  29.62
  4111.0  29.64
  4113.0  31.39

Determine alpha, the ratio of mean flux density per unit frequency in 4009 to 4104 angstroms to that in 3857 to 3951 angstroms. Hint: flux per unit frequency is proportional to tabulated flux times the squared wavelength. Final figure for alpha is 1.85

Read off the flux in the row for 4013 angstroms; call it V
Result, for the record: 29.73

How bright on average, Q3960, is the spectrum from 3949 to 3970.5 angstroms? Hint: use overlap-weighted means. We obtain 15.2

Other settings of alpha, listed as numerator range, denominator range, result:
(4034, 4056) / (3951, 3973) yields 2.03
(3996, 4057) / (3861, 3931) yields 1.66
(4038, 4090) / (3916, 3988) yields 1.91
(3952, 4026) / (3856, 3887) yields 1.37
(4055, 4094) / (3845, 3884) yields 1.67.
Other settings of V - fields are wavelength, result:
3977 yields 20.1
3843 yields 19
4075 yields 28.68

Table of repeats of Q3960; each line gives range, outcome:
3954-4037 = 23.4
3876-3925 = 18.3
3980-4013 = 26.7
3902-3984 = 15.5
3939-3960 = 18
